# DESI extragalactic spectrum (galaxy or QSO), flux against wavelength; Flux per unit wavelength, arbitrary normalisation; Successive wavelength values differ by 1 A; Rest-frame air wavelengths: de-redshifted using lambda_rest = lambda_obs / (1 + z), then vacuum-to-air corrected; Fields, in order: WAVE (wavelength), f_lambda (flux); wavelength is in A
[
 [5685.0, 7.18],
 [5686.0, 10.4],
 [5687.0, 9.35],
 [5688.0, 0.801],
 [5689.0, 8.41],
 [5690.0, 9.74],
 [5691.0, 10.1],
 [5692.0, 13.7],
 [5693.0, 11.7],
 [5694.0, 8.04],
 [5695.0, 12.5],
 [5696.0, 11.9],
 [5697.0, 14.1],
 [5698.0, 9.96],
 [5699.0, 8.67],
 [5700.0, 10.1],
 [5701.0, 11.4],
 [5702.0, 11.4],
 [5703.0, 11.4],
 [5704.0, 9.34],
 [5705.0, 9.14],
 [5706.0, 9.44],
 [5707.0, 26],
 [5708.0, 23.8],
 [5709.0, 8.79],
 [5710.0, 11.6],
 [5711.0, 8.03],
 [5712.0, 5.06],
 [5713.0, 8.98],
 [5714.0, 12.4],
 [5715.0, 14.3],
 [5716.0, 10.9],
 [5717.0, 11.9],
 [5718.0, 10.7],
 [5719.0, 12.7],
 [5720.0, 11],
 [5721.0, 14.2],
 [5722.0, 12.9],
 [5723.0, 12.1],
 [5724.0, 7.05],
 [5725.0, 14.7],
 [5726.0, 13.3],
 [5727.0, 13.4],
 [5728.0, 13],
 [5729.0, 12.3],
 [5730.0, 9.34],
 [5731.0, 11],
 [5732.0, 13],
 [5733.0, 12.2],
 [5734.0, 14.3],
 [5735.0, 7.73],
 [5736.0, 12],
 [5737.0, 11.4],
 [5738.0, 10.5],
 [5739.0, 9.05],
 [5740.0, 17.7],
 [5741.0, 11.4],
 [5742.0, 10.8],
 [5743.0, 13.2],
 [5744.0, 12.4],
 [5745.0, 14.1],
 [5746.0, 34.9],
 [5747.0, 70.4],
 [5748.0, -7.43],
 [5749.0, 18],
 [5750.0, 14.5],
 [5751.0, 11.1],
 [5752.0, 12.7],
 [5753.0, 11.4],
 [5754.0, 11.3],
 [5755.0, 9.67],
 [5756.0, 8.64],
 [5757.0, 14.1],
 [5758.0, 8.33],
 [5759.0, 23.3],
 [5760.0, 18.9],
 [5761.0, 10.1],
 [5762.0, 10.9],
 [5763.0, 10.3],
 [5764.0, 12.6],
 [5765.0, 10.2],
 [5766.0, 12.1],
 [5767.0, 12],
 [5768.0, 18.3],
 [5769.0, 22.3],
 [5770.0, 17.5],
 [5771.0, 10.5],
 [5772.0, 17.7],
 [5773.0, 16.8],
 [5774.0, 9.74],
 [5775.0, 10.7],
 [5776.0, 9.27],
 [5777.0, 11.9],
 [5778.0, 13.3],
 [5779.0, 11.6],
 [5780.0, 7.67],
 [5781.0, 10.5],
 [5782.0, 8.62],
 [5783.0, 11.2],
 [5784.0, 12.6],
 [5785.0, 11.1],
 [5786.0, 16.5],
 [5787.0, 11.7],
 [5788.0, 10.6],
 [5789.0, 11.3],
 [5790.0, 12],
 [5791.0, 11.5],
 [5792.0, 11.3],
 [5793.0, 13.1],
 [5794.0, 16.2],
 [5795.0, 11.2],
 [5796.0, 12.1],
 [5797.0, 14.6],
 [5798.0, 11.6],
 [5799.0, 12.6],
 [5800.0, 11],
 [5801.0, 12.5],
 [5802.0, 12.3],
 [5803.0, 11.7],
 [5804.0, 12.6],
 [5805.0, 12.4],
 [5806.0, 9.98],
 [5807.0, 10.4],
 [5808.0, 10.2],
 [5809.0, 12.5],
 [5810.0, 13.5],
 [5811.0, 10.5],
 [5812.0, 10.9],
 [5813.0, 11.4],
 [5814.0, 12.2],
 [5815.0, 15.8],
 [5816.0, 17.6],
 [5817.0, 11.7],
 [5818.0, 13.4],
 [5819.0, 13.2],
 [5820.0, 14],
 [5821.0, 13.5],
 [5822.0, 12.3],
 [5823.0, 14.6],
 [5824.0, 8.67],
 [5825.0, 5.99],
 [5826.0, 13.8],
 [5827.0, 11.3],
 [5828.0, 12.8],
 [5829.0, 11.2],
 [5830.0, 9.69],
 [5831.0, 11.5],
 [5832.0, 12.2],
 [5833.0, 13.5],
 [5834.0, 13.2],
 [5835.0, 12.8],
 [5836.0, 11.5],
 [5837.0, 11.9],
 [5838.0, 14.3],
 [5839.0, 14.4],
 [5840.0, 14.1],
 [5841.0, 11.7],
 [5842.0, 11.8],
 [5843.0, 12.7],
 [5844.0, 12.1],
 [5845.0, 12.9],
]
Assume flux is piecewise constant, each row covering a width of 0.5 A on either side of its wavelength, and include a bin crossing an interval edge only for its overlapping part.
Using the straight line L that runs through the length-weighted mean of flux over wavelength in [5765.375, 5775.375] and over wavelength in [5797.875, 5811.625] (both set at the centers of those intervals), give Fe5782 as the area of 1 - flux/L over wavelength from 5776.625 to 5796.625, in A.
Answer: 2.2 A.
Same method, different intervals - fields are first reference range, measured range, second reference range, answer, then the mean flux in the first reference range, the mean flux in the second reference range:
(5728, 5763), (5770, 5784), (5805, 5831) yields 1.57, 14.1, 12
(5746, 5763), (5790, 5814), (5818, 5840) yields 2.74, 15.8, 12.3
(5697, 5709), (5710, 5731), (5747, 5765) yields 2.39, 12.7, 13.3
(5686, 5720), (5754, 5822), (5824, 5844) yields -4.96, 11.1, 12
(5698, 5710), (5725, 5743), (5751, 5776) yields 1.18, 12.5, 13.2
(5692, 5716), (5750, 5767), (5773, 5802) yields -0.75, 11.7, 11.8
